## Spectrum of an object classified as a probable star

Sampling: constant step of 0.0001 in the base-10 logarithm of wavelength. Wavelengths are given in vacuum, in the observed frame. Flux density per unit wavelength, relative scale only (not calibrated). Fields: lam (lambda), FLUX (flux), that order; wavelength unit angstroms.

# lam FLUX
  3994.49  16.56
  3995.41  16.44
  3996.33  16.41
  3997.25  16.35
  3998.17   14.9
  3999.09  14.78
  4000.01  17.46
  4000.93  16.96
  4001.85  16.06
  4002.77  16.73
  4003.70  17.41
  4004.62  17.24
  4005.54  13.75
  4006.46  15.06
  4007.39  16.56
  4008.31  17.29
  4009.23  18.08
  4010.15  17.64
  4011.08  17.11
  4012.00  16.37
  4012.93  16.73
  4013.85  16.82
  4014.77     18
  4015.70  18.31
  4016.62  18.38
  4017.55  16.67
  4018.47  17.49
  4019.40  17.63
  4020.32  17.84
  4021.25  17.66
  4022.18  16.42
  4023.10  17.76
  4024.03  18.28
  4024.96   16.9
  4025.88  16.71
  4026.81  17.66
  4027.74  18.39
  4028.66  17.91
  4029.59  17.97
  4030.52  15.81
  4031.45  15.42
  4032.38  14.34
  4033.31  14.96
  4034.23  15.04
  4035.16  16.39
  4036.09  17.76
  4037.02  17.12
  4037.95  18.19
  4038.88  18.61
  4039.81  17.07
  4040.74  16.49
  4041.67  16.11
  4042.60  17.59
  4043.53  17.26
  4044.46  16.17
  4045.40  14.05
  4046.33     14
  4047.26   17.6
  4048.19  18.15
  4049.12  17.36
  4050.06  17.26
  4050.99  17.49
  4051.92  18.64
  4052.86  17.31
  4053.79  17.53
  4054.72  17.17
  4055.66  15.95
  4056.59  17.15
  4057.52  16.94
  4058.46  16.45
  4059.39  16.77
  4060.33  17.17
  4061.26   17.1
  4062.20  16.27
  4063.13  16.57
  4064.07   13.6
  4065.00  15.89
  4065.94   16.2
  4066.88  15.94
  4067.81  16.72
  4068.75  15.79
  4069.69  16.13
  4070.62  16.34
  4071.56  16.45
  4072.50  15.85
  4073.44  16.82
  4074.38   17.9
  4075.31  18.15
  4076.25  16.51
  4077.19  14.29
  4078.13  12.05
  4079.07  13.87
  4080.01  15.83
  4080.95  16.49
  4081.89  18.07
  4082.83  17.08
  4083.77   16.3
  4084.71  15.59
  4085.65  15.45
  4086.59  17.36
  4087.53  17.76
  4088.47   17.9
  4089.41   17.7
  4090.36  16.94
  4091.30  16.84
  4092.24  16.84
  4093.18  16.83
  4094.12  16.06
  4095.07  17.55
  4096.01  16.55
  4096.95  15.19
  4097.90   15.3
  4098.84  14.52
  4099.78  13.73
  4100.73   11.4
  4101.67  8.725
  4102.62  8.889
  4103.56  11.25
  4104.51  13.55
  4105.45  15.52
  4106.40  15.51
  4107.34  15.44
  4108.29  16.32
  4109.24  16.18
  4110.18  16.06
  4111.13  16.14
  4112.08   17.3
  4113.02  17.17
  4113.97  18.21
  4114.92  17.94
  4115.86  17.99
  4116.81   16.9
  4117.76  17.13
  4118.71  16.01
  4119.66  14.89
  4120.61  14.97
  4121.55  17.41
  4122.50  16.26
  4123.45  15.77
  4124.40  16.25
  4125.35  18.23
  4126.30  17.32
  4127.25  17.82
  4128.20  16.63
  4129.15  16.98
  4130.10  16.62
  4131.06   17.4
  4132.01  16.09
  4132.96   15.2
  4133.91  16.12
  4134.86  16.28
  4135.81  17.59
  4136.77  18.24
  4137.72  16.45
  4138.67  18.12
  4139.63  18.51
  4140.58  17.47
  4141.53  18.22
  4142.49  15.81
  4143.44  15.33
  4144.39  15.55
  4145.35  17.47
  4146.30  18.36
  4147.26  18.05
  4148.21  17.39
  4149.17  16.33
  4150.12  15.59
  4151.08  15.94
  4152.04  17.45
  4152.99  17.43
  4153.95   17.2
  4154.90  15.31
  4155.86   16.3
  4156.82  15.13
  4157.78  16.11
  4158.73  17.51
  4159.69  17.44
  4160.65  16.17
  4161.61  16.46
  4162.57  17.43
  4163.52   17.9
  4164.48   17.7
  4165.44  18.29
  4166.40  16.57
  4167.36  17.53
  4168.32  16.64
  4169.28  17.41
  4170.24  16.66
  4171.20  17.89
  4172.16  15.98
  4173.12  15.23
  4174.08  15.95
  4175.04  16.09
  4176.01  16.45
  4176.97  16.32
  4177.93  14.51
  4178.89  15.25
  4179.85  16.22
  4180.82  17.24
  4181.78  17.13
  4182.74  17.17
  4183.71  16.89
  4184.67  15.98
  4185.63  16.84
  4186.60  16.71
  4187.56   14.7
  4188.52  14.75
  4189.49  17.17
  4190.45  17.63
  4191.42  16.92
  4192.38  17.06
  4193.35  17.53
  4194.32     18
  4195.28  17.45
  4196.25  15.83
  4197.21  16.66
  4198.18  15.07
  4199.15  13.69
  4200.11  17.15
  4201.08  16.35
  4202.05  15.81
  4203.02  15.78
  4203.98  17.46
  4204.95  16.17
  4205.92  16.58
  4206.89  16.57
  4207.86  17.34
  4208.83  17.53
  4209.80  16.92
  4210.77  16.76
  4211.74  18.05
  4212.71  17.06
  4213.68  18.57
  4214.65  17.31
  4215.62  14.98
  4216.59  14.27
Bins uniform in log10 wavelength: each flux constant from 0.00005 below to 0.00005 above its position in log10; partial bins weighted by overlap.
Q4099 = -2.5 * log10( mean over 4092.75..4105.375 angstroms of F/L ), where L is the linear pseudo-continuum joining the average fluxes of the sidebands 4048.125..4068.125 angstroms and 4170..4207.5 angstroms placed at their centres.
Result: 0.20 mag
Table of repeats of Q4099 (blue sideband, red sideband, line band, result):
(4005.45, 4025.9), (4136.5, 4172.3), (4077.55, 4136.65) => 0.07 mag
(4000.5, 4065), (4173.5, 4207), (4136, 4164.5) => -0.03 mag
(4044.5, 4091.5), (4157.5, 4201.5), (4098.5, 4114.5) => 0.14 mag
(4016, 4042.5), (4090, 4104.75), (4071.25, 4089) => -0.09 mag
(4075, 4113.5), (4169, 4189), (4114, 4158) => -0.06 mag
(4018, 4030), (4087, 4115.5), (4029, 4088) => 0.01 mag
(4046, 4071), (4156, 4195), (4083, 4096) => -0.01 mag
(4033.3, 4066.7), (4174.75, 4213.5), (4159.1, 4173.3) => -0.03 mag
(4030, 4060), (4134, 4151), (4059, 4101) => 0.04 mag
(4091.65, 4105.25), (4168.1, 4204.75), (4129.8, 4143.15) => -0.13 mag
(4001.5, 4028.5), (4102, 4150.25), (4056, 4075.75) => 0.02 mag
